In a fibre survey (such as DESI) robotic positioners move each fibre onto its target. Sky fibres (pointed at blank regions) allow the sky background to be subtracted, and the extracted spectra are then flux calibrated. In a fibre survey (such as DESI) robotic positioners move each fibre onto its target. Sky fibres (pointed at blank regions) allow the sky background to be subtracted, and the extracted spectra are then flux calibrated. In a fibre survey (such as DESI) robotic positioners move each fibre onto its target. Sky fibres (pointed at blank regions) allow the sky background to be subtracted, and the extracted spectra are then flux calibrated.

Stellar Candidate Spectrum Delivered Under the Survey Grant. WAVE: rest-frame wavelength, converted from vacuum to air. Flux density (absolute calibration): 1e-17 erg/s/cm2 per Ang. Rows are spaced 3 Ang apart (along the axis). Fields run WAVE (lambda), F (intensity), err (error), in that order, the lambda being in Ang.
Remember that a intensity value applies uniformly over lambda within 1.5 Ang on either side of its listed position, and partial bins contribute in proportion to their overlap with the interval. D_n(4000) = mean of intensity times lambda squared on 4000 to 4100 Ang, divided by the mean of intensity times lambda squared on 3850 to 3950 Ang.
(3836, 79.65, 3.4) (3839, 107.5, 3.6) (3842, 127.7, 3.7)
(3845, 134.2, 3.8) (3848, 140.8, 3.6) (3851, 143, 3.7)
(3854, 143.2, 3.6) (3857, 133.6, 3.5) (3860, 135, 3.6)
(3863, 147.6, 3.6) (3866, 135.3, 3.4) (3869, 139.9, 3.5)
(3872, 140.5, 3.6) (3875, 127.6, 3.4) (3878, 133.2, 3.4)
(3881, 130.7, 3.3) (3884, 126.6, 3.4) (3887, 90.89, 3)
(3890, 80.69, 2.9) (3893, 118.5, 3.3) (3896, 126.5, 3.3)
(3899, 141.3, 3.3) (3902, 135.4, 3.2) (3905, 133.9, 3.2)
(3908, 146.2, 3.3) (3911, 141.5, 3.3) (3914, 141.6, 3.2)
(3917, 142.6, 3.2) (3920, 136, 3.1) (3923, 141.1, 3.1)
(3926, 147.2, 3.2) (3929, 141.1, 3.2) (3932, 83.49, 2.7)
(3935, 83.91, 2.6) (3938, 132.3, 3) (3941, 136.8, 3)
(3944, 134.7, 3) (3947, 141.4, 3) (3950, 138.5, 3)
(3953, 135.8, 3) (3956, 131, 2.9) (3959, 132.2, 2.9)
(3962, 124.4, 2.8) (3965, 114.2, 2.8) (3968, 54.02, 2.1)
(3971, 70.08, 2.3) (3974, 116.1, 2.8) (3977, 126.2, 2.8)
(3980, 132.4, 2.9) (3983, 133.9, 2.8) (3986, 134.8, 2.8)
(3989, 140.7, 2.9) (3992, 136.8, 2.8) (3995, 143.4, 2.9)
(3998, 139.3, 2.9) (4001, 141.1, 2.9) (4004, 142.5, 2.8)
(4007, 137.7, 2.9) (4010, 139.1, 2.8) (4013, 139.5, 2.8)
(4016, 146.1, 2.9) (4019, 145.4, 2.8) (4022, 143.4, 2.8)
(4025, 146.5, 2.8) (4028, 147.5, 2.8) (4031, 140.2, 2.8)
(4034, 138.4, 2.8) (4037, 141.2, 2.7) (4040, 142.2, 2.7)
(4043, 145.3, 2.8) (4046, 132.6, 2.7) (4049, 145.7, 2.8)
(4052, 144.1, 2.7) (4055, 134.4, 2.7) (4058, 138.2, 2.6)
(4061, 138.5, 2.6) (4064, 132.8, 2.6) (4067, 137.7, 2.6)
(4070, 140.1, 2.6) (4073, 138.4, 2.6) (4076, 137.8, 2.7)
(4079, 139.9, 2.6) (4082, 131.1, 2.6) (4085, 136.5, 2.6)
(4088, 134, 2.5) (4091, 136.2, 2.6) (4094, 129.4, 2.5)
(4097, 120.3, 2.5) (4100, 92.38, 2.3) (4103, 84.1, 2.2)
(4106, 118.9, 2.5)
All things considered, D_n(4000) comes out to 1.14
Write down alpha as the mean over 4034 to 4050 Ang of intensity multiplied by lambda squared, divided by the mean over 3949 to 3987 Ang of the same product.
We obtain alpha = 1.2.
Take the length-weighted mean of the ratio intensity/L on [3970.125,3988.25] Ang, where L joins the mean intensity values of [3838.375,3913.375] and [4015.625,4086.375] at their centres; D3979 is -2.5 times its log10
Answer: 0.125 mag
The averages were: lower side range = 131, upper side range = 140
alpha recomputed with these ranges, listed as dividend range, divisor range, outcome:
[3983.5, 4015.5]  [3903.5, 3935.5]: 1.10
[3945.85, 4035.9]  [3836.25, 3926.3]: 1.06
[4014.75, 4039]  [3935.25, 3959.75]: 1.12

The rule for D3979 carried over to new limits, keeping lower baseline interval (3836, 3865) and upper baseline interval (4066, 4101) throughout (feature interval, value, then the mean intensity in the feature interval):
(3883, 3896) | 0.238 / 106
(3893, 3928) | -0.054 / 139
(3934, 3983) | 0.103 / 120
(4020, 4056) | -0.082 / 142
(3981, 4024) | -0.068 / 140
